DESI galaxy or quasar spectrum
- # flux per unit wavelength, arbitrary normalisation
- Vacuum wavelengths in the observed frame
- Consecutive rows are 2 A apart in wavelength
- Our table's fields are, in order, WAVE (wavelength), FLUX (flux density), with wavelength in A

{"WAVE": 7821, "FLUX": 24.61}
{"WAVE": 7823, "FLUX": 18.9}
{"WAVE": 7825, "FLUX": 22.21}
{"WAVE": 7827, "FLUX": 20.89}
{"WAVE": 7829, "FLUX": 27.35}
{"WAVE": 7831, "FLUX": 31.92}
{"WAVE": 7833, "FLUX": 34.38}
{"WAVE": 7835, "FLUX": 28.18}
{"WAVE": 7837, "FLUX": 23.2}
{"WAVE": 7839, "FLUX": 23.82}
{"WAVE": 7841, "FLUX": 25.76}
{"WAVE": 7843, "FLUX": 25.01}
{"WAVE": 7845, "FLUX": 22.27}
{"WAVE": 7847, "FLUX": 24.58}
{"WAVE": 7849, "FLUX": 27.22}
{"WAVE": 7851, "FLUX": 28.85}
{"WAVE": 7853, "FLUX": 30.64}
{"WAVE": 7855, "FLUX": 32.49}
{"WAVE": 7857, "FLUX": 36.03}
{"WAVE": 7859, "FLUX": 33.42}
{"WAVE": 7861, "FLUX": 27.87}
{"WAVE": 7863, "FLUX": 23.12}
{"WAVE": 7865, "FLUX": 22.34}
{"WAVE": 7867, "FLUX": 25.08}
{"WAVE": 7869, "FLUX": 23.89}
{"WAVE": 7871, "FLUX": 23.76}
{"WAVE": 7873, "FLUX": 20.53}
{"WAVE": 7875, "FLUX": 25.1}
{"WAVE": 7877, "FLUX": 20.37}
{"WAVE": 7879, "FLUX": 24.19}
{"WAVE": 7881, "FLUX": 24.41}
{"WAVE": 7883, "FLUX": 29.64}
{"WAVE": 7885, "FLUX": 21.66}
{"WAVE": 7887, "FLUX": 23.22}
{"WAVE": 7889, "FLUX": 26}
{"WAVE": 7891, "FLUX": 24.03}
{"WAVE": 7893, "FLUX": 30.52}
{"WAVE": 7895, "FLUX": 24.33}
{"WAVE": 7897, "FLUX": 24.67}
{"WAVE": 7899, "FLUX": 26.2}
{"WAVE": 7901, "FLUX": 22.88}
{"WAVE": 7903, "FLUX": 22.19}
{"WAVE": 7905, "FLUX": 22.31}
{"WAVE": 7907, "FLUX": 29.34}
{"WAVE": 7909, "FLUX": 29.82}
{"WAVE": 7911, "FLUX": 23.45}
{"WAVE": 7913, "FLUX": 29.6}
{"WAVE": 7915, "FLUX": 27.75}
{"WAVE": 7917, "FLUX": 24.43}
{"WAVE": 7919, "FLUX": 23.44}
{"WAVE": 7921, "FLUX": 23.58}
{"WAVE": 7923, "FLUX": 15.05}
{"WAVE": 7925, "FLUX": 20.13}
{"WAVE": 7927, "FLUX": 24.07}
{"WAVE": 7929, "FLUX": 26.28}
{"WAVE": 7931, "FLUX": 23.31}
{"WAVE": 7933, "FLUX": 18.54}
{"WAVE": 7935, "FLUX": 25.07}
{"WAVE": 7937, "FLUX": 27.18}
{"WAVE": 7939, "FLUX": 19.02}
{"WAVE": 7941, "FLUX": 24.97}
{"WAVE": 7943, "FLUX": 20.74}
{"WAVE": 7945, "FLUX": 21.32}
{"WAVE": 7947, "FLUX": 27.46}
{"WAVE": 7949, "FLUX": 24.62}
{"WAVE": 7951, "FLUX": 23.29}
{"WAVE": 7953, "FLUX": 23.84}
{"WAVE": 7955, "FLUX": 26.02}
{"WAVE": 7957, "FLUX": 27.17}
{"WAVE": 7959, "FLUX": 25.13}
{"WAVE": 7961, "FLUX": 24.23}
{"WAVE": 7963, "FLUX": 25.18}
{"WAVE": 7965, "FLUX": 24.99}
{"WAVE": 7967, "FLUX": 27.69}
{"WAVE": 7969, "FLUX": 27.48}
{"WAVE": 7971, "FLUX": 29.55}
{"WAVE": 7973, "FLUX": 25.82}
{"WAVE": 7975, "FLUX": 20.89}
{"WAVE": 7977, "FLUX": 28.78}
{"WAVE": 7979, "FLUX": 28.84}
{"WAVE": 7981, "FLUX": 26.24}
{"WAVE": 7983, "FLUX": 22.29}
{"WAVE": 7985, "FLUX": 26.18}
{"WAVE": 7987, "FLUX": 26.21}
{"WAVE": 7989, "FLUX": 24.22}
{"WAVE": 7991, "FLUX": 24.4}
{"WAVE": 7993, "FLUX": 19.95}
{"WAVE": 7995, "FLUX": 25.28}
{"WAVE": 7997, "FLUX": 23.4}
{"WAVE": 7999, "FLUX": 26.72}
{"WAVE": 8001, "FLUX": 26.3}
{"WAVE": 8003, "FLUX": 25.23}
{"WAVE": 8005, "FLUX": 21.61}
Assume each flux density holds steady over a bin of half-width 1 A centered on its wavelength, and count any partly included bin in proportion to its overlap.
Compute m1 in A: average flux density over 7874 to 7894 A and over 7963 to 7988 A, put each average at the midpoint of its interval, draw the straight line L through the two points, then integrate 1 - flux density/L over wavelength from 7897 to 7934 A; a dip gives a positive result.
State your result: 1.9 A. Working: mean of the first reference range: 24.9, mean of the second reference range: 26.2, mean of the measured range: 24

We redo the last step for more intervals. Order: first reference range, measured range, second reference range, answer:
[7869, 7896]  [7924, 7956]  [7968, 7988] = 2.5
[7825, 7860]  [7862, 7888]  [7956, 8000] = 3.5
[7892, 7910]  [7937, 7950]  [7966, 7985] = 1.4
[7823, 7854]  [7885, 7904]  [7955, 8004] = 0.9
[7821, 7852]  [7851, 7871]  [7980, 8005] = -2.1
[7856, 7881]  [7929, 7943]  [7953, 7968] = 1.4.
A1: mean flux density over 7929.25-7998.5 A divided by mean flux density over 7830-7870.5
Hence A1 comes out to 0.9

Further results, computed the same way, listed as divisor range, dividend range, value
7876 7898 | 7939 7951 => 0.94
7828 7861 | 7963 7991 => 0.91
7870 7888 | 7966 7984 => 1.12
